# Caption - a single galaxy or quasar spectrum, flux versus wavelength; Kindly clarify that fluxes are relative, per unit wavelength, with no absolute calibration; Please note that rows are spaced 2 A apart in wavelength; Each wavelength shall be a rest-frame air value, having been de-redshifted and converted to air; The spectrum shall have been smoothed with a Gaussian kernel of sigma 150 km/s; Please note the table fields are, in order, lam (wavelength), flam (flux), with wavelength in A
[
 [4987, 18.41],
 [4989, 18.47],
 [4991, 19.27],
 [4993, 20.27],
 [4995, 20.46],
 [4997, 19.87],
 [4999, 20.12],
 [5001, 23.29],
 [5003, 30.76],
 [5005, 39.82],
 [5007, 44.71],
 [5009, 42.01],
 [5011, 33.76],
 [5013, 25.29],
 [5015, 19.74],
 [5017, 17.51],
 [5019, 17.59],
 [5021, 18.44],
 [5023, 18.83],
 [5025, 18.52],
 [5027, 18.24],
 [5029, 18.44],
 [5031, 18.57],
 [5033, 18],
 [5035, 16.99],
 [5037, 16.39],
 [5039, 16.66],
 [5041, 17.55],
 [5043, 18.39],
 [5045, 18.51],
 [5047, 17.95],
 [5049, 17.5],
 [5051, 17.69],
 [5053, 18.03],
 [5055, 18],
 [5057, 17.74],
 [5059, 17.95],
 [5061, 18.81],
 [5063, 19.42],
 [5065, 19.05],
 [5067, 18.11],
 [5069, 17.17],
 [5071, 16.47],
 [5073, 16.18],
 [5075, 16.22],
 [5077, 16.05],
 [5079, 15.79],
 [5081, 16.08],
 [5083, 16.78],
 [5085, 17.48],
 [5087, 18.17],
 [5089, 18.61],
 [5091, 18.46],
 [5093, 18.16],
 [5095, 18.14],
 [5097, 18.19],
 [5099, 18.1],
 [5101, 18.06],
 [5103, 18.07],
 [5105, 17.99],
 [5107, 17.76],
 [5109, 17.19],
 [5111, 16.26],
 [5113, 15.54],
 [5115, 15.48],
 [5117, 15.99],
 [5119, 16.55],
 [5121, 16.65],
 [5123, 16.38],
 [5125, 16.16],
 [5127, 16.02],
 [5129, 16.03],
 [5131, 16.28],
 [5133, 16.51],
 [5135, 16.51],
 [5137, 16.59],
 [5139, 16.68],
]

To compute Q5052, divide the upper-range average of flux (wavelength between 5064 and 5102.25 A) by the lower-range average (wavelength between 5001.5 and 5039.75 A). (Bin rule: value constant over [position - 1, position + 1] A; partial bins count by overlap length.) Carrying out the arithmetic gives 0.73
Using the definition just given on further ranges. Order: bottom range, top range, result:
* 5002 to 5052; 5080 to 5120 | 0.78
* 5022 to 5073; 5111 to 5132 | 0.90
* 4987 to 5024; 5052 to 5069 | 0.74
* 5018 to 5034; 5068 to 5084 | 0.89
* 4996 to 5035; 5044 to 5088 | 0.72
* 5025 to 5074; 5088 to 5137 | 0.95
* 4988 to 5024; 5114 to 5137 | 0.65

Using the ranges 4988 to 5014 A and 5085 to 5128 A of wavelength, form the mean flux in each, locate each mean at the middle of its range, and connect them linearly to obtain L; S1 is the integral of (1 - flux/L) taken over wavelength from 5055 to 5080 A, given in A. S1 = 4.3 A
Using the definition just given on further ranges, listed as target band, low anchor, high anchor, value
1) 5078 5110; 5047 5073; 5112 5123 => -1.7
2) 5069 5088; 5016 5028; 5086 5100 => 1.7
